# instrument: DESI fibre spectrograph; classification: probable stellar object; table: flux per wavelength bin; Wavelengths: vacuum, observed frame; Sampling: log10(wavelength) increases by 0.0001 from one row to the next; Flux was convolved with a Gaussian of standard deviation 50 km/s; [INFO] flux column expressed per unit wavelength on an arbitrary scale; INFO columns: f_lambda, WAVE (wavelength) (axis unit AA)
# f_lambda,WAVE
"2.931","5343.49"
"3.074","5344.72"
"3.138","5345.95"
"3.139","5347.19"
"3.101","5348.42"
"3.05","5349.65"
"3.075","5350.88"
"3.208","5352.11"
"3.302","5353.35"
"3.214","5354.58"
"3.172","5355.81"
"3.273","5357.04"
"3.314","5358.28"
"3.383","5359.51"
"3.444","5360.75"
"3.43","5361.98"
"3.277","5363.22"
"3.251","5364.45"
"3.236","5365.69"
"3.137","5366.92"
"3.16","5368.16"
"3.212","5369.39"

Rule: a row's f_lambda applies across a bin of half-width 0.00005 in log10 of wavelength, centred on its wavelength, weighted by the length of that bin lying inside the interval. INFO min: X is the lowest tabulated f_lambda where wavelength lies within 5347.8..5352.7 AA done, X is 3.05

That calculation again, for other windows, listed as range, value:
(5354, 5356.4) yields 3.172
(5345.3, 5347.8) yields 3.138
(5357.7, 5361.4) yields 3.314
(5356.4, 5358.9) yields 3.273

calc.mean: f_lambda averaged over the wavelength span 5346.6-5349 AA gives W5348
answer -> 3.12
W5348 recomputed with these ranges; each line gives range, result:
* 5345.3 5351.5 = 3.1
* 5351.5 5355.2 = 3.24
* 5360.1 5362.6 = 3.43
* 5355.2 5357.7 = 3.22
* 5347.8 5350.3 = 3.08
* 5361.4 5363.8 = 3.35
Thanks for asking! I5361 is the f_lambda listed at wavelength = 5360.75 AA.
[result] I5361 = 3.444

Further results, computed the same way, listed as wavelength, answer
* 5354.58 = 3.214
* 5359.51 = 3.383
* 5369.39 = 3.212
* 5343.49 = 2.931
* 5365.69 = 3.236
